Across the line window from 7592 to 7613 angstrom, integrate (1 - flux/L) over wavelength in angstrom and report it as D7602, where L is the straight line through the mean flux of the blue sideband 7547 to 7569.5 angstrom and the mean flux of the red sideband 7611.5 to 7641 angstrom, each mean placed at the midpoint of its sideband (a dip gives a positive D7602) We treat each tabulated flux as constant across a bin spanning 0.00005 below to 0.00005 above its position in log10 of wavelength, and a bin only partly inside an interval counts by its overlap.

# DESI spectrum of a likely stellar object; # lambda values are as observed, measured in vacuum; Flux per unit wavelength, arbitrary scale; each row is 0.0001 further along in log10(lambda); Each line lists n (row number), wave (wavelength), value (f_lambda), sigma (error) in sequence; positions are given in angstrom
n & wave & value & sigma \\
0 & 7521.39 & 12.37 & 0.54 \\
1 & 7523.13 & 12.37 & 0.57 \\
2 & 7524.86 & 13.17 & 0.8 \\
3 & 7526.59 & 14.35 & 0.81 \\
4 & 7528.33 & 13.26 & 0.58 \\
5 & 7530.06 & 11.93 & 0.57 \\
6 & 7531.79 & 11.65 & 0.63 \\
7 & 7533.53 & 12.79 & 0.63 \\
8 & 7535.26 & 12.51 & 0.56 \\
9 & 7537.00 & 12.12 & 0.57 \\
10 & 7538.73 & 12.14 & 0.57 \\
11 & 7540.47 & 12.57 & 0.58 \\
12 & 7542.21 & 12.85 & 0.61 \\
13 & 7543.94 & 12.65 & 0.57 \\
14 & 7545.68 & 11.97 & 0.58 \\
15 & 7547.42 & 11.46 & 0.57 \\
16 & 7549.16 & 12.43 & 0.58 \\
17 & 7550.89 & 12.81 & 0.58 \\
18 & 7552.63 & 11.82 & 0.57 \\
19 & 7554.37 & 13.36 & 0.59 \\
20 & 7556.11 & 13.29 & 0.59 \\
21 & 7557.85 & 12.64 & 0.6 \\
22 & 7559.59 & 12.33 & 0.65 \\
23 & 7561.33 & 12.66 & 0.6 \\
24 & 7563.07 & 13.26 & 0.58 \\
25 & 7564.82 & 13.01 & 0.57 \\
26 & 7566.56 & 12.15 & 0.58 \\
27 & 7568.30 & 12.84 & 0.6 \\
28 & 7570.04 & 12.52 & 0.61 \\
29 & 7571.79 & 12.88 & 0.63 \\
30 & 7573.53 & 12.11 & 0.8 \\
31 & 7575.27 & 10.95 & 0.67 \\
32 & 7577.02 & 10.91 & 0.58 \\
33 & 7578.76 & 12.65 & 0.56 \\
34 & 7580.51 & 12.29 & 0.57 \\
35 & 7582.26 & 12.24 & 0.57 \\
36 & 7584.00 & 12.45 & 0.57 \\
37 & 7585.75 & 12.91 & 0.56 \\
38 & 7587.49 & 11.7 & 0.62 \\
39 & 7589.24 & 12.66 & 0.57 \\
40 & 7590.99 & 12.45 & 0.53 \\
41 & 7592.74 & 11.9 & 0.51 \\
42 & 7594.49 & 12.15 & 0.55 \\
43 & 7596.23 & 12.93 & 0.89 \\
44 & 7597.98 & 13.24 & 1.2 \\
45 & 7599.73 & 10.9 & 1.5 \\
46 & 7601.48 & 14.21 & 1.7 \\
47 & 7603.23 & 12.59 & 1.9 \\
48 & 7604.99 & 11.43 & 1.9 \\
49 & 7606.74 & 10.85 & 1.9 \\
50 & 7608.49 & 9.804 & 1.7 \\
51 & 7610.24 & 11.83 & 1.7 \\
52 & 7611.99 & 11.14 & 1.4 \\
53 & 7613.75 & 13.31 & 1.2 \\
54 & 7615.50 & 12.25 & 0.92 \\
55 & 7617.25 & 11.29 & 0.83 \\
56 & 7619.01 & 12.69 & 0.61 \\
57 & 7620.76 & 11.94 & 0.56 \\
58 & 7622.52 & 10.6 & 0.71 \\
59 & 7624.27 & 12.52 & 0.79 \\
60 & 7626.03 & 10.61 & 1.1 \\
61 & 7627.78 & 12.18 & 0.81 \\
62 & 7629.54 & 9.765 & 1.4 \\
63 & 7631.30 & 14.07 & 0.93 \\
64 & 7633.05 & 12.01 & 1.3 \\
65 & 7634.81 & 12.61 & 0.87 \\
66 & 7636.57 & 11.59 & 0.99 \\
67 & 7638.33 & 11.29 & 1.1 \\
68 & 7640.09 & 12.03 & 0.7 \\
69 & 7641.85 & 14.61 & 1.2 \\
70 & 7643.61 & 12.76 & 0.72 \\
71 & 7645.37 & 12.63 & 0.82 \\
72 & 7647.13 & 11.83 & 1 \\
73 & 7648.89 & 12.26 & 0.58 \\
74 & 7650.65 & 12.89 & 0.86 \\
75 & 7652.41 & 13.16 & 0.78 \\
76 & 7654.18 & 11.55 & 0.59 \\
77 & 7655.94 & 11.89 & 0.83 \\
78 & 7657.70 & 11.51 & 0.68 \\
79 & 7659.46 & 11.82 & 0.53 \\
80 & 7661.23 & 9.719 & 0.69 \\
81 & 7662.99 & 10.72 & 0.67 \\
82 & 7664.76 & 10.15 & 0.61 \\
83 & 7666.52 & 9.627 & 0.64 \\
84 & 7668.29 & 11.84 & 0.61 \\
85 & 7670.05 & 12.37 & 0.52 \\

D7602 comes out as 0.4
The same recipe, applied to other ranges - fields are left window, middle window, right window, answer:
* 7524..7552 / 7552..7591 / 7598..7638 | -0.6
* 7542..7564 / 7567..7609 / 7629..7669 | 0.5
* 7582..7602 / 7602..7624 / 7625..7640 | 0.7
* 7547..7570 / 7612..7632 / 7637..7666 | 0.4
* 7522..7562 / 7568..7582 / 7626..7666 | 0.3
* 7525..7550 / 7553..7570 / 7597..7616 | -0.7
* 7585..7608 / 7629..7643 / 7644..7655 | 0.1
